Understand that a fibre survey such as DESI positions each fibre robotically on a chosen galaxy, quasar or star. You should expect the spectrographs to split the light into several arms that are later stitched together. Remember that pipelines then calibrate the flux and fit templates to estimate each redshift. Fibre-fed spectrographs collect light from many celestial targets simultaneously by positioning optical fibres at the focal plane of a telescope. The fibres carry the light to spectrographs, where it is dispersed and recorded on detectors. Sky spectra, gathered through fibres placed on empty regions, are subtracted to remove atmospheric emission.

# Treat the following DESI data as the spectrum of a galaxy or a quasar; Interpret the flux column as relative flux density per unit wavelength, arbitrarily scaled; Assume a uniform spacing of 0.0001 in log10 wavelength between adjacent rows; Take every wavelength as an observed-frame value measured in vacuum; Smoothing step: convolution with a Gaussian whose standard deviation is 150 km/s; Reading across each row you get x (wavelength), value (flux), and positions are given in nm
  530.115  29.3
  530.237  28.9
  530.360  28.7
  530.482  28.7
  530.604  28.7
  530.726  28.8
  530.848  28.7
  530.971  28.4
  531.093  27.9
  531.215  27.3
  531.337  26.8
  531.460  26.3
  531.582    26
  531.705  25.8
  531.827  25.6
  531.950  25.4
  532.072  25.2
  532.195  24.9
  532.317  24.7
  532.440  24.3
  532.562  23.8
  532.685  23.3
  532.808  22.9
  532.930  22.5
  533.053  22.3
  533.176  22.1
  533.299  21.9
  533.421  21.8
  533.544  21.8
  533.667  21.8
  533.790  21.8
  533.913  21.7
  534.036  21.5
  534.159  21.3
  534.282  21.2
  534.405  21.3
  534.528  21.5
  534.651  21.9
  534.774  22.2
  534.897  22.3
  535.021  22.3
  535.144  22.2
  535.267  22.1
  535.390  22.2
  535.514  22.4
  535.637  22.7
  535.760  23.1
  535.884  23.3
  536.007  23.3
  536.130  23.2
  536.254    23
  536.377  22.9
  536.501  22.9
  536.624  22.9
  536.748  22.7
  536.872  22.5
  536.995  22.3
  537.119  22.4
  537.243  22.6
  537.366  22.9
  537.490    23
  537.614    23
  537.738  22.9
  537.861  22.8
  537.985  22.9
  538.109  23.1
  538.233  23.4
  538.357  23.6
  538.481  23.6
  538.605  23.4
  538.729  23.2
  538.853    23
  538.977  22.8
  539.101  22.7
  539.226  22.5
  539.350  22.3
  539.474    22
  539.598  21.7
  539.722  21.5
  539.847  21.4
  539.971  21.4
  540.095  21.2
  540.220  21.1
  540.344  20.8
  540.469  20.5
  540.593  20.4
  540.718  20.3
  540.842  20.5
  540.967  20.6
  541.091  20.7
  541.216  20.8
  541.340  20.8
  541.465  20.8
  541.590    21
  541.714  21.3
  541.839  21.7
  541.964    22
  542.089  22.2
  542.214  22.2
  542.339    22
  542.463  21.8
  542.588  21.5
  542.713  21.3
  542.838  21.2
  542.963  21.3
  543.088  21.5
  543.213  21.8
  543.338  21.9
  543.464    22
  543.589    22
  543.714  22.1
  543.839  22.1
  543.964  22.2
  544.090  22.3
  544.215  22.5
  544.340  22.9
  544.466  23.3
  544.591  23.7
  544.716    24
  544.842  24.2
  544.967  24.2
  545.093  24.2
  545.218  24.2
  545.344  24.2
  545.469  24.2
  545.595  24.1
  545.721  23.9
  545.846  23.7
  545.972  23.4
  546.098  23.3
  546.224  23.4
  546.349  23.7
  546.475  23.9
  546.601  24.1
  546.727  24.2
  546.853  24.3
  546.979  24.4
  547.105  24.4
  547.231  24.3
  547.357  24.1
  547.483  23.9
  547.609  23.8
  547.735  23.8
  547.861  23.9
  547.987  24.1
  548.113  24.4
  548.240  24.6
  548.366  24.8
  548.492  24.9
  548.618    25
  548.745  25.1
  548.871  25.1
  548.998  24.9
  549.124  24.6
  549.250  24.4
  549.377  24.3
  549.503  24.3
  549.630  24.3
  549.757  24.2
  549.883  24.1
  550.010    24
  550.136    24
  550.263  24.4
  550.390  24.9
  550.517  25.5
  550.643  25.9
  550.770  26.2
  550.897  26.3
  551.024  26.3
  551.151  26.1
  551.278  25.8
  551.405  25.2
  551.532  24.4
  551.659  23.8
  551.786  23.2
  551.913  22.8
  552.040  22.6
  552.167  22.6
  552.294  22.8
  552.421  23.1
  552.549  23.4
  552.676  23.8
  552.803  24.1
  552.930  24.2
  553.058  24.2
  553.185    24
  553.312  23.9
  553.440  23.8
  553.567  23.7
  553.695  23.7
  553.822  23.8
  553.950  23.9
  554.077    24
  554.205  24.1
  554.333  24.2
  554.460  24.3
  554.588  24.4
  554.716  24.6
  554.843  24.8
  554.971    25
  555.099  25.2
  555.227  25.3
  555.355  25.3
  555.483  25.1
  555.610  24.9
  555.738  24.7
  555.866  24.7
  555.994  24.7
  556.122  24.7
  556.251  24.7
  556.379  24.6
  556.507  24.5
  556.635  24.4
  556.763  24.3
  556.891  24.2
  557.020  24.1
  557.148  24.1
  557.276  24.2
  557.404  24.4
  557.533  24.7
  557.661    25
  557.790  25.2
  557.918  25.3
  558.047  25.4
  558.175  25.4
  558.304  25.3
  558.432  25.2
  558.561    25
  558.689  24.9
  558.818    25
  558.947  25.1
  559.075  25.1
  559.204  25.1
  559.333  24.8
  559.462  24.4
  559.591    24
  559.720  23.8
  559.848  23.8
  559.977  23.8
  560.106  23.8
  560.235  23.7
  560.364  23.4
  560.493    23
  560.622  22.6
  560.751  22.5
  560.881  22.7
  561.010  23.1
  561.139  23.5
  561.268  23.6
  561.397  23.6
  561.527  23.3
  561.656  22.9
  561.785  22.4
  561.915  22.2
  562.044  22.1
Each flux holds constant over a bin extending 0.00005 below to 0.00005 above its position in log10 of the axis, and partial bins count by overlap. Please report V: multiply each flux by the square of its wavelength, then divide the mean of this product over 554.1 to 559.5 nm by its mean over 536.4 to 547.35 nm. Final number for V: 1.16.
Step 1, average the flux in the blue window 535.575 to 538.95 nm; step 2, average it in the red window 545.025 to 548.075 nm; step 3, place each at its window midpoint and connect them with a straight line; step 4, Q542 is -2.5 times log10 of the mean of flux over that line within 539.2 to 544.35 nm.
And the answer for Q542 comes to 0.09 mag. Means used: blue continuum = 23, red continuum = 24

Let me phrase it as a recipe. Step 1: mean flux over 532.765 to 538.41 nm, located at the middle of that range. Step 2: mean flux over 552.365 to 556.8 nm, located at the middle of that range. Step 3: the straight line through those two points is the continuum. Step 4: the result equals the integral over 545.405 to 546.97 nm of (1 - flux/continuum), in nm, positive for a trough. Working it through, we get -0.024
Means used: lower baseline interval 22.4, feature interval 23.9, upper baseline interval 24.3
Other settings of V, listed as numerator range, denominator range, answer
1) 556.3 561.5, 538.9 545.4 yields 1.17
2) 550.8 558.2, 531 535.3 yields 1.13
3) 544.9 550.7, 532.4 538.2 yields 1.13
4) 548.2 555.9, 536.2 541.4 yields 1.16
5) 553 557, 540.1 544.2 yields 1.20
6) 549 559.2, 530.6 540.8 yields 1.14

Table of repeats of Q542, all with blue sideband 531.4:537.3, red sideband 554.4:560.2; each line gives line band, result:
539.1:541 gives 0.10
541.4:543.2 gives 0.09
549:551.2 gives -0.03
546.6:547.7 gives -0.01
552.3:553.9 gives 0.03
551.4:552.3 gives 0.04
